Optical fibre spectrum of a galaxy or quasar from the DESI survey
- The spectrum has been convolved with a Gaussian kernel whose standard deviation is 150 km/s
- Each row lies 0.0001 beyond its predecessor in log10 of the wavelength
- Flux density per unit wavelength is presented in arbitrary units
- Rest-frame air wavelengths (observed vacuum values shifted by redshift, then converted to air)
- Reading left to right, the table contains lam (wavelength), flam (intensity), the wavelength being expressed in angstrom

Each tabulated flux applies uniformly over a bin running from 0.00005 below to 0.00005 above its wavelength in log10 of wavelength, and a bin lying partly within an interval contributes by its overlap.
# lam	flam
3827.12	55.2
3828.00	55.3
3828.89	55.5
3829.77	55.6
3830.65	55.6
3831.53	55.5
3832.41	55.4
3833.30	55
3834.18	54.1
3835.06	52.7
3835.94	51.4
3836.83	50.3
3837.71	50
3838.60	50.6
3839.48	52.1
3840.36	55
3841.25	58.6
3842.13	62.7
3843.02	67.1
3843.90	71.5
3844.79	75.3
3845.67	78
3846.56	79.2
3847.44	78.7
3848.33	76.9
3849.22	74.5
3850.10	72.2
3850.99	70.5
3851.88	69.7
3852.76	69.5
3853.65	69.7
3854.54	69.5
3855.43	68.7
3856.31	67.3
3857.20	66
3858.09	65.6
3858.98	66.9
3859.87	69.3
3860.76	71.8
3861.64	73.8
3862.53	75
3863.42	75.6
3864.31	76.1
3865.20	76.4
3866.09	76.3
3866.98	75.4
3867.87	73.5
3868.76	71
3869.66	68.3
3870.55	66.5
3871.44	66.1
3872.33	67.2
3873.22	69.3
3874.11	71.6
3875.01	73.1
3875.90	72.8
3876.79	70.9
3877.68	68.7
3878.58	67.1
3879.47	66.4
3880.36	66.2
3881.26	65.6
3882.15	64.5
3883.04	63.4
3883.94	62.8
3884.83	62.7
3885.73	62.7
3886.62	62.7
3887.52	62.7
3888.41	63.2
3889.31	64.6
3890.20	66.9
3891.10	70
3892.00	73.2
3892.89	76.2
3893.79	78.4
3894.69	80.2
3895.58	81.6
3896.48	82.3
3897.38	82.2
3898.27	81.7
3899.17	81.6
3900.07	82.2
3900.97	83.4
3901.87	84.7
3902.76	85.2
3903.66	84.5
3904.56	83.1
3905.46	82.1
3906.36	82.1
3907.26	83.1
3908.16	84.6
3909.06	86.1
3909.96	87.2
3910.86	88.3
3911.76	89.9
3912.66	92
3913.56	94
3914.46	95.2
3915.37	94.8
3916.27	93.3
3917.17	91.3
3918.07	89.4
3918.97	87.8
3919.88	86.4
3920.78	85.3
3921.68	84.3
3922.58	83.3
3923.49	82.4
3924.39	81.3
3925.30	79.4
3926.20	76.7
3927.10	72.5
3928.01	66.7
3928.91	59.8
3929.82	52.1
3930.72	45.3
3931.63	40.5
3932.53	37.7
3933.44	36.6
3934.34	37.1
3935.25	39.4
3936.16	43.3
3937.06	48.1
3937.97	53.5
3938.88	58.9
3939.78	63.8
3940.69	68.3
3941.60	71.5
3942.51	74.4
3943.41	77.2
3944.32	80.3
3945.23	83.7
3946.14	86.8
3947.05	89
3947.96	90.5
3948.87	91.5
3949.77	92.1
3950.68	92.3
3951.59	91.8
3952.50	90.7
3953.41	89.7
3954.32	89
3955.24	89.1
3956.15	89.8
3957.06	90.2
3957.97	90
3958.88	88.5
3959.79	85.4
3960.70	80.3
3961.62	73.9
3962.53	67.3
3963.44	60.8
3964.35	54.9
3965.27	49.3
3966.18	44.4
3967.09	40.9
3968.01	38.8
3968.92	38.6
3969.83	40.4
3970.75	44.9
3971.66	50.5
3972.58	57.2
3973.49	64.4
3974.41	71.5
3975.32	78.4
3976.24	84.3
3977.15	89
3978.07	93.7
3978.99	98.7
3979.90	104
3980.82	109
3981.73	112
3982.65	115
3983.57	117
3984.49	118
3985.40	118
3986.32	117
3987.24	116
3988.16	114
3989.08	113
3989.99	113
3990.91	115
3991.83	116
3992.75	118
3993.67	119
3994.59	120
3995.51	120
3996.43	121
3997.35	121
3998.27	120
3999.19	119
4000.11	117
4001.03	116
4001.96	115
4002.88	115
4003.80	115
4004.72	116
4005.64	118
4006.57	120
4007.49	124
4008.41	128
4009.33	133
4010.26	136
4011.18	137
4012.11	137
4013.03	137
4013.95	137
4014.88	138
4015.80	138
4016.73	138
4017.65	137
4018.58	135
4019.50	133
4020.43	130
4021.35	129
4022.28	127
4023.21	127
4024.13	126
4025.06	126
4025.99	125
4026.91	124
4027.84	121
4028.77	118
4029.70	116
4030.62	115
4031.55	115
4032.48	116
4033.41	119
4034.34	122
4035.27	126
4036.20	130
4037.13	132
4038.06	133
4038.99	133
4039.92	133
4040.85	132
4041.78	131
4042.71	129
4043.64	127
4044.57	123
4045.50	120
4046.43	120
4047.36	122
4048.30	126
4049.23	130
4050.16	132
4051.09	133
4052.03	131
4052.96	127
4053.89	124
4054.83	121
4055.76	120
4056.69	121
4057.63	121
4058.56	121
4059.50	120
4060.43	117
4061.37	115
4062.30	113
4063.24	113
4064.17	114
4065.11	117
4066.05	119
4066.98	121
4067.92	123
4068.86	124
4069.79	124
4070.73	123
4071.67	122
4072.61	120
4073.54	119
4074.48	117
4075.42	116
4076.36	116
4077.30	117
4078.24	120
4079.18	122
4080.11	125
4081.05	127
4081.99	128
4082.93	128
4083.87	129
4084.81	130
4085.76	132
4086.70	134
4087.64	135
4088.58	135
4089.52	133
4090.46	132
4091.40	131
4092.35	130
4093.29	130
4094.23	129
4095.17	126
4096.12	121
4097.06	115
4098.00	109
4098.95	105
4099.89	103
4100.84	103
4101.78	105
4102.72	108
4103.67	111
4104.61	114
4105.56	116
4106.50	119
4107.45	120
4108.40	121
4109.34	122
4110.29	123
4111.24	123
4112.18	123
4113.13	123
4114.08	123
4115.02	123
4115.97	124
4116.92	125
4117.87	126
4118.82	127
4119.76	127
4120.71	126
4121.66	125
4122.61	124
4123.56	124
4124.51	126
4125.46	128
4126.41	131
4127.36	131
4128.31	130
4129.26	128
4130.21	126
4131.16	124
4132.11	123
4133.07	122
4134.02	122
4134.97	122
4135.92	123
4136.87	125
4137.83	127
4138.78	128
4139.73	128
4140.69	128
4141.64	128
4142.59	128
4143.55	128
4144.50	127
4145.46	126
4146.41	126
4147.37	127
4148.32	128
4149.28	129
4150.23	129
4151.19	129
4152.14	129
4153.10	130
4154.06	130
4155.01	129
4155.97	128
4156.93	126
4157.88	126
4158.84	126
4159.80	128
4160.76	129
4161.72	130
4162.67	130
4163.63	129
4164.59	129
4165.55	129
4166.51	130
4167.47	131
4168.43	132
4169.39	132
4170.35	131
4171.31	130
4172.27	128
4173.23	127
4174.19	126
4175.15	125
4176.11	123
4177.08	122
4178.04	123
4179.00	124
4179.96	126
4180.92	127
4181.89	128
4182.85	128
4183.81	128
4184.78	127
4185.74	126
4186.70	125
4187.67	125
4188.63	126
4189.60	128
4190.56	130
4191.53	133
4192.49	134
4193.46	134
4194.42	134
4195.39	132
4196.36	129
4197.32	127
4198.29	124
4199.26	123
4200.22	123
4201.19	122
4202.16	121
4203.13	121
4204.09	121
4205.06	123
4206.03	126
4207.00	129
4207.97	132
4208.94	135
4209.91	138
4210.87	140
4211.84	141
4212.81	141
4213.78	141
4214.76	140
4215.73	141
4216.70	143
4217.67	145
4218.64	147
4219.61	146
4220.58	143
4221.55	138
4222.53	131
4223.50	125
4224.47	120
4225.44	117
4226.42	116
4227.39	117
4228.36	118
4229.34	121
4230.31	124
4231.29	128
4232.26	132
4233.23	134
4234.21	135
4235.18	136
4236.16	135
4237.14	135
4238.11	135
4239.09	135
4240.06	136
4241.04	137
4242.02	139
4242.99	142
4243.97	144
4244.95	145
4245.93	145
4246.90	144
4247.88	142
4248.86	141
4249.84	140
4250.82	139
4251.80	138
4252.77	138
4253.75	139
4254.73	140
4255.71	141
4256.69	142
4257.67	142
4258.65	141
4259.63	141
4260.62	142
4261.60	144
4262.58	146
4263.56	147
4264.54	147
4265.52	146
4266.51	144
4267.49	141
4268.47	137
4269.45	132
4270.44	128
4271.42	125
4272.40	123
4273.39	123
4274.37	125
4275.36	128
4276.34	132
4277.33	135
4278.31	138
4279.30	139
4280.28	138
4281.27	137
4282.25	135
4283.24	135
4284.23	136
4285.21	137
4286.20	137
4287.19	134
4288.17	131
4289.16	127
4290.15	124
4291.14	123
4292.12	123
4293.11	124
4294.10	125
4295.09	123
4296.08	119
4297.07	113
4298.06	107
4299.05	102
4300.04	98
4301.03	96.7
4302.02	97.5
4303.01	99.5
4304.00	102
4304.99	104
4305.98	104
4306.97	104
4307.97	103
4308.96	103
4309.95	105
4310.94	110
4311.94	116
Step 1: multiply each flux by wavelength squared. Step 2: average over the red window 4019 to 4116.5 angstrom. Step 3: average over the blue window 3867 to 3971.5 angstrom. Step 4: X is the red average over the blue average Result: 1.8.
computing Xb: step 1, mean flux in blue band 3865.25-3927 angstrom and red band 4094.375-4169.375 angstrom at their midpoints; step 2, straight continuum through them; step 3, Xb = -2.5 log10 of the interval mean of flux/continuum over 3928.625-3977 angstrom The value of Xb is 0.30 mag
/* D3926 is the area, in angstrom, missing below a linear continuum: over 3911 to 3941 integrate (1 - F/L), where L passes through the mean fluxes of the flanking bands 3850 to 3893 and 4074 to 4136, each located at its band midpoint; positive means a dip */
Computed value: 4.0 angstrom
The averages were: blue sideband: 69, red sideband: 123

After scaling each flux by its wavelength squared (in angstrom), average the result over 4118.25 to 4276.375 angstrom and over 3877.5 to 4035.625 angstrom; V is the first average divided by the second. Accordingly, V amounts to 1.62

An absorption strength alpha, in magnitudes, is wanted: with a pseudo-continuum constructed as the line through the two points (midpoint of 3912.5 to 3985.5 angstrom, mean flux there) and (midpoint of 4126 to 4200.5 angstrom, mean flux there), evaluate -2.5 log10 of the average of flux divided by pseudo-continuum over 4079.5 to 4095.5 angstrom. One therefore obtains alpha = -0.19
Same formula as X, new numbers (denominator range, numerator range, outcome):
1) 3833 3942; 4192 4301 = 2.24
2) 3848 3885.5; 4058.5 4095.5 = 1.97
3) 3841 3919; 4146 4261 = 2.06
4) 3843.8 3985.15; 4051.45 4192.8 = 1.85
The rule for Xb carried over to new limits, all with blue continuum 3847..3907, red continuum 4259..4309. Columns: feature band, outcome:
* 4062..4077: -0.21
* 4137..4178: -0.17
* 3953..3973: 0.26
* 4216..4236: -0.11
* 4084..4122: -0.20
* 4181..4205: -0.12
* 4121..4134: -0.20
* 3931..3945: 0.40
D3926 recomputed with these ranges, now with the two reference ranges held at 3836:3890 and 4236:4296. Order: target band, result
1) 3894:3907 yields -1.5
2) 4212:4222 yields -1.2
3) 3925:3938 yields 4.4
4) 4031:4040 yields -2.6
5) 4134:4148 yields -1.4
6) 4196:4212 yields -0.3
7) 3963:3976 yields 5.0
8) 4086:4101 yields -2.4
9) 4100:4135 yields -3.5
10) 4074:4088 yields -2.7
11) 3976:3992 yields -3.8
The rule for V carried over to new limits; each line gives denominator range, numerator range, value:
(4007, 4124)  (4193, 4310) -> 1.15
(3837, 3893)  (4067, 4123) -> 2.01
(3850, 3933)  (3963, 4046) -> 1.58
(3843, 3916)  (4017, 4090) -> 1.82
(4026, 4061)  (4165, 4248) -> 1.14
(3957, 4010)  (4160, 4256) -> 1.53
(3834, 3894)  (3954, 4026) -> 1.64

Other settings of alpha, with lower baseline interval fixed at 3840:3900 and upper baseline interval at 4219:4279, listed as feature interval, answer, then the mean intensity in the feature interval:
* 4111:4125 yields -0.11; 125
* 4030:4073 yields -0.21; 123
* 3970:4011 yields -0.17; 108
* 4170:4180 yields -0.03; 126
